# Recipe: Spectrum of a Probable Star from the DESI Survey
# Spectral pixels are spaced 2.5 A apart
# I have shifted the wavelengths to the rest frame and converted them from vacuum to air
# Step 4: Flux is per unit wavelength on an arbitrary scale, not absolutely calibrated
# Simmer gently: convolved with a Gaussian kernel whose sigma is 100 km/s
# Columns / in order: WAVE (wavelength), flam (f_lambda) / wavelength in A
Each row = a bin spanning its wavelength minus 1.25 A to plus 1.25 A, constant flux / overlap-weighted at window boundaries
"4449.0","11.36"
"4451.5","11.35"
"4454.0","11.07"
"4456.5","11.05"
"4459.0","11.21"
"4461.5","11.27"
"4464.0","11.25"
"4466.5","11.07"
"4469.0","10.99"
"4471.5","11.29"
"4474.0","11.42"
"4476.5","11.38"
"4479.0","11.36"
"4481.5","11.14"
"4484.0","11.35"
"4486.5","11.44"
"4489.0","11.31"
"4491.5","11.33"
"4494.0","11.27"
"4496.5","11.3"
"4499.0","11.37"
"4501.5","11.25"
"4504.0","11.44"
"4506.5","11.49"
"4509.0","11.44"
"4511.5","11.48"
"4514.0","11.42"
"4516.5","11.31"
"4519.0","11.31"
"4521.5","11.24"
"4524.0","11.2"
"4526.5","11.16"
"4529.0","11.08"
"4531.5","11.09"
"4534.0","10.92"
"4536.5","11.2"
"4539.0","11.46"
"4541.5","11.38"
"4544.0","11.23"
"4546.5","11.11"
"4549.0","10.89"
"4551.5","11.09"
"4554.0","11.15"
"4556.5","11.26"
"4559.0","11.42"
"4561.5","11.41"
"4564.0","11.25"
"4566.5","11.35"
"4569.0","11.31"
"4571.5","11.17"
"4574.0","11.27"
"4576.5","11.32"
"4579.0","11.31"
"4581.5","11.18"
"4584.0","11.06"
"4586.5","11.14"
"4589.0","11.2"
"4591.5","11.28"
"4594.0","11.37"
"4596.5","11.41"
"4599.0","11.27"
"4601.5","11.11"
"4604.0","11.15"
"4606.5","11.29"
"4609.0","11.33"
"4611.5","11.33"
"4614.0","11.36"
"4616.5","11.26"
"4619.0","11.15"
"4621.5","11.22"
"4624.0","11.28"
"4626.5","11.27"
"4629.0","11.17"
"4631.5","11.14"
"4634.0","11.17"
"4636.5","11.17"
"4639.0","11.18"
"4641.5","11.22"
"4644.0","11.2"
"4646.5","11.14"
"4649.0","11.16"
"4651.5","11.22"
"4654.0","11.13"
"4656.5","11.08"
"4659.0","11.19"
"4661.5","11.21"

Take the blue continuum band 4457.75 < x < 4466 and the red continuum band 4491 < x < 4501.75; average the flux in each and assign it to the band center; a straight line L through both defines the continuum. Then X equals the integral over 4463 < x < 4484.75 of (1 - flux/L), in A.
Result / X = 0.01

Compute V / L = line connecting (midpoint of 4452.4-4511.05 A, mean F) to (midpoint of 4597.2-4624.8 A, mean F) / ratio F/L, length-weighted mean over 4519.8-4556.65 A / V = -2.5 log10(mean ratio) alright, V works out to 0.01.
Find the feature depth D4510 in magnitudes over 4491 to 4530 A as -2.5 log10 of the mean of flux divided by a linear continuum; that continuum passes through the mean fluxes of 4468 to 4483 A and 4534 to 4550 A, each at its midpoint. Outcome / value -0.009 mag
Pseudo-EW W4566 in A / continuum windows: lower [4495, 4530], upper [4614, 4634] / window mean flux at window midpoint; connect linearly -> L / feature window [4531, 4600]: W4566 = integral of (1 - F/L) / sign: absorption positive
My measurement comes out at 0.24 A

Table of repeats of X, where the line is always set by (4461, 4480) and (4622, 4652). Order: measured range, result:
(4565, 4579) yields -0.09 A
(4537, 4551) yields 0.02 A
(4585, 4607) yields -0.07 A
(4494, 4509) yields -0.17 A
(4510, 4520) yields -0.13 A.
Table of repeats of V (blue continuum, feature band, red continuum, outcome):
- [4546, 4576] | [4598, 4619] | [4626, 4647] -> -0.005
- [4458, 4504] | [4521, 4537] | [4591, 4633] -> 0.015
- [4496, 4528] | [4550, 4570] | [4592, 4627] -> 0.003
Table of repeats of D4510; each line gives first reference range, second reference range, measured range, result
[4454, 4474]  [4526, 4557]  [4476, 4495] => -0.01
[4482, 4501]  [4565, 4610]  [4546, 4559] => 0.01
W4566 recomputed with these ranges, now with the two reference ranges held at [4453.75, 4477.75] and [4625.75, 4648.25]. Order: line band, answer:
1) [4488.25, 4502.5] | -0.13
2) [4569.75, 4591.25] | -0.04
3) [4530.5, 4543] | -0.02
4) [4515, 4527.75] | -0.06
